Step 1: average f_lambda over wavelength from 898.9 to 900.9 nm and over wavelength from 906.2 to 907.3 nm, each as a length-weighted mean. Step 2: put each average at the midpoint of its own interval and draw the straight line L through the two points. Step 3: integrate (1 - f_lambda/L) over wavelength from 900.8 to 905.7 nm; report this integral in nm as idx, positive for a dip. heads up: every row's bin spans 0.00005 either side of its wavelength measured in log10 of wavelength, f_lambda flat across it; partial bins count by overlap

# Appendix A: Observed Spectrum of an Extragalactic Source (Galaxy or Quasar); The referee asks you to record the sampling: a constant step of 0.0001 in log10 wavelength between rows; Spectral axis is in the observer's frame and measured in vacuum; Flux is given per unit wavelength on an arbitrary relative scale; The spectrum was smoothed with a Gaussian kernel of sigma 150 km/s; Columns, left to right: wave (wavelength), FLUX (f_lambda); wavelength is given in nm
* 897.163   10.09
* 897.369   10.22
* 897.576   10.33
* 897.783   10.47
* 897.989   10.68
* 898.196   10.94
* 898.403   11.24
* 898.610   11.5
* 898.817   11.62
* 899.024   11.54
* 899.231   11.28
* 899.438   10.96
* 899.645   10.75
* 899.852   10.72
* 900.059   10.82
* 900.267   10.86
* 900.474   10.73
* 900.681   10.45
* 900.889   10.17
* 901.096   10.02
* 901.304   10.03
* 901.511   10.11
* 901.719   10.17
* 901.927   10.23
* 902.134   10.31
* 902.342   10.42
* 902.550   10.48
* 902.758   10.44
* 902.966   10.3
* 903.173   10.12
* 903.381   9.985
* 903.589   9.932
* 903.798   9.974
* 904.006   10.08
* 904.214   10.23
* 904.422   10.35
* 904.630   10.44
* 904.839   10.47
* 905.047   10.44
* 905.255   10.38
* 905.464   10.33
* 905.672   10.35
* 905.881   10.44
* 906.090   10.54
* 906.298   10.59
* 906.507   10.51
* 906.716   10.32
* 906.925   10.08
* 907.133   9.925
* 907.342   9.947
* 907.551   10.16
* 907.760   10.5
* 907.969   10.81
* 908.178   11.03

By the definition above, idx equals 0.15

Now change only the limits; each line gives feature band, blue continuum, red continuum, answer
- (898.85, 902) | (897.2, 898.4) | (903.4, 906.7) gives -0.041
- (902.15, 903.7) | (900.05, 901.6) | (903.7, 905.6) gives 0.014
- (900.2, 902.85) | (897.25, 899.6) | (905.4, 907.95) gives 0.098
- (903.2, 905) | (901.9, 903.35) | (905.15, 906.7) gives 0.032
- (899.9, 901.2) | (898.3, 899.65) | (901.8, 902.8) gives 0.042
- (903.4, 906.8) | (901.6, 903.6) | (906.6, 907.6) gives -0.055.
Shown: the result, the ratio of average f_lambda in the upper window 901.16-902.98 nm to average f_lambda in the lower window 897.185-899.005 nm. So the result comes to 0.94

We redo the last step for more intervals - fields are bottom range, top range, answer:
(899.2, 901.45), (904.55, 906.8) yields 0.99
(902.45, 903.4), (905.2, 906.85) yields 1.01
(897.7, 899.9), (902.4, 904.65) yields 0.92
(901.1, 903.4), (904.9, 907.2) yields 1.01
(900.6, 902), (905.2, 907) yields 1.02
